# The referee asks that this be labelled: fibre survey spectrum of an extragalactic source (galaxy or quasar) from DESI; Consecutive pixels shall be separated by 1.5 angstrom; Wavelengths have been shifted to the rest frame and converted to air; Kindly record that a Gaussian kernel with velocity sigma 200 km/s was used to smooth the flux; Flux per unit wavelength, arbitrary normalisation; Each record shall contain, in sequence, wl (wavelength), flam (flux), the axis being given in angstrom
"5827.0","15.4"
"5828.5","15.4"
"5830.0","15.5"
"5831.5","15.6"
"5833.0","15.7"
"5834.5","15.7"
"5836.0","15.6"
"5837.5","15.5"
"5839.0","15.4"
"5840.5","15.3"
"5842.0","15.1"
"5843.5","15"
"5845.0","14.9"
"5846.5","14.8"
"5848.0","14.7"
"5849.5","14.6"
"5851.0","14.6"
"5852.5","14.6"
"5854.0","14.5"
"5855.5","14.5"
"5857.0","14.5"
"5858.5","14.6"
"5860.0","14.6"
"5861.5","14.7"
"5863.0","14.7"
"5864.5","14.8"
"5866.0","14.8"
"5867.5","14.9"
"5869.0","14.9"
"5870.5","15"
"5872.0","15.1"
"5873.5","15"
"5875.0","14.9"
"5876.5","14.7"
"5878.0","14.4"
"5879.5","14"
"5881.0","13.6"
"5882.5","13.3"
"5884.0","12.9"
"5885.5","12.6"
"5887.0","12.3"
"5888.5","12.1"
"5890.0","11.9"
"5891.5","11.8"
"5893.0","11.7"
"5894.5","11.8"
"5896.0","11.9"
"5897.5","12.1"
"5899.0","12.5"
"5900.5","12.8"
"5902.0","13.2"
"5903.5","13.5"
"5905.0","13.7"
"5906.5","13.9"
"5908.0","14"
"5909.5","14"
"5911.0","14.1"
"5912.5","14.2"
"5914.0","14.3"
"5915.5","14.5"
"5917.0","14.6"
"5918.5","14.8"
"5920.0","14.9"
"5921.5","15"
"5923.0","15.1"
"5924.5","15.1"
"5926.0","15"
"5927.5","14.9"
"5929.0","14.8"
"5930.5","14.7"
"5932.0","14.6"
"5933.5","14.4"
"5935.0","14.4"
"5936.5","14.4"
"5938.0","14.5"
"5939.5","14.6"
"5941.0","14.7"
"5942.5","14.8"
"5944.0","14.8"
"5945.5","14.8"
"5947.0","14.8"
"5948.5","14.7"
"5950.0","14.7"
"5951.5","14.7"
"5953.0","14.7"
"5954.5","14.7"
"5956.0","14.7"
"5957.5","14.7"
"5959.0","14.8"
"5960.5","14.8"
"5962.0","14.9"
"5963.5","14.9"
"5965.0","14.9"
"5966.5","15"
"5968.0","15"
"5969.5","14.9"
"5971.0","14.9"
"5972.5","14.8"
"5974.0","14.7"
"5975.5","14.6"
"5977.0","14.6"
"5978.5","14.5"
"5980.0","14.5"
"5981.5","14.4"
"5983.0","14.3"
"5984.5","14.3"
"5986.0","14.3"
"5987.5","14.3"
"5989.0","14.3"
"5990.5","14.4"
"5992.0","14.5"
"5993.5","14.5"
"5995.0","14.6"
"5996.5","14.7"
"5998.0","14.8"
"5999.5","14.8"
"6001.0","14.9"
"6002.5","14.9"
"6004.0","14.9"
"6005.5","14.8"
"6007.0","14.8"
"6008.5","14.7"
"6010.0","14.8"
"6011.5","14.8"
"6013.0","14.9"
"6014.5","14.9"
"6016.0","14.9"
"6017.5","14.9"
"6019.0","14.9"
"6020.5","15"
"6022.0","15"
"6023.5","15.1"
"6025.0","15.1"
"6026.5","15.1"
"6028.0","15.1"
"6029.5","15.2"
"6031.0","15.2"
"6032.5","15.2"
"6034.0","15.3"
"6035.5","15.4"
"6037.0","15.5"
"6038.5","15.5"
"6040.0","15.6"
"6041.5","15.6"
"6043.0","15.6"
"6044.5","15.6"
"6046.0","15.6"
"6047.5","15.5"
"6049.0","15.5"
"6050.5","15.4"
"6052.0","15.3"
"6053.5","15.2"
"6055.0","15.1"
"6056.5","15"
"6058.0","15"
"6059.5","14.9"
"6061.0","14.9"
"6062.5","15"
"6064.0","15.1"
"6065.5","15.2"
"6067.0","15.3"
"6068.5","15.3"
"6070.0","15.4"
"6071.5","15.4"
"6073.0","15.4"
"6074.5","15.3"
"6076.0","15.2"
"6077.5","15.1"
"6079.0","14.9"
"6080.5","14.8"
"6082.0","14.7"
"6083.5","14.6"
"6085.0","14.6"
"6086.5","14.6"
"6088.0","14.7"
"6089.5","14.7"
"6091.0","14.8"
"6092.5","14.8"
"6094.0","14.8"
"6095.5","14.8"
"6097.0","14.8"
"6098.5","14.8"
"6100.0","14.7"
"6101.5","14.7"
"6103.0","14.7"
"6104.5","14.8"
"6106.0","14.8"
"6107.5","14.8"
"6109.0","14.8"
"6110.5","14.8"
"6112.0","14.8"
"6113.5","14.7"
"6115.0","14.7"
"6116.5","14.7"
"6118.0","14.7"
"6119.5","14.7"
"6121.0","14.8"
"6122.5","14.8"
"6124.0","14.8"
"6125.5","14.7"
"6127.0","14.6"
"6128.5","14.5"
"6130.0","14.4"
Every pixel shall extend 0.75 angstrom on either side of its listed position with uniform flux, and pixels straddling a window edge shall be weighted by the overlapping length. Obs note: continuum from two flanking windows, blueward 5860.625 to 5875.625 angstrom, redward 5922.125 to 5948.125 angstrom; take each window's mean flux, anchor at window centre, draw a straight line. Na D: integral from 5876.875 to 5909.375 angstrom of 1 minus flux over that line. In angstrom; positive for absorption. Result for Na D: 4.2 angstrom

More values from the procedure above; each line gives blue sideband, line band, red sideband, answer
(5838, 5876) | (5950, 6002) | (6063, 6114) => 0.7 angstrom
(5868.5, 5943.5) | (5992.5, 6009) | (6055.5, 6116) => -0.4 angstrom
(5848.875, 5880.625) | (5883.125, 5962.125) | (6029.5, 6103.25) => 4.2 angstrom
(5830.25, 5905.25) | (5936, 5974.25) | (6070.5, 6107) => -0.9 angstrom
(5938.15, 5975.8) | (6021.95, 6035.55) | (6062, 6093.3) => -0.2 angstrom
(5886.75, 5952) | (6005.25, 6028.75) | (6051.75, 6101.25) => -0.5 angstrom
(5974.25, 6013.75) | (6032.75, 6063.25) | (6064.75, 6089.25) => -0.9 angstrom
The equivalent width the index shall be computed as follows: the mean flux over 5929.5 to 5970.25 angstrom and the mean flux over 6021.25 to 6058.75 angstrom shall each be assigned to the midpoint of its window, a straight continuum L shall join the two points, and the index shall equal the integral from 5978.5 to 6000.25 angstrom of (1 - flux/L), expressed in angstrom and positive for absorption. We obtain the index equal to 0.73 angstrom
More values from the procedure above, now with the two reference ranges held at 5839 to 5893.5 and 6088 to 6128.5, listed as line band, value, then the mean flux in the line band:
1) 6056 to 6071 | -0.5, 15.1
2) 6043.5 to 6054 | -0.6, 15.5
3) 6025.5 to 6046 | -1.1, 15.4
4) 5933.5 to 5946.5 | -0.2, 14.6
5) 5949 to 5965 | -0.4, 14.8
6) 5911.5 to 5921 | -0.2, 14.6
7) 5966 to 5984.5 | -0.3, 14.7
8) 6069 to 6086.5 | -0.4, 15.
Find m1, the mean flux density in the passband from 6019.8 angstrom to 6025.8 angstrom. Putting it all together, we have 15.1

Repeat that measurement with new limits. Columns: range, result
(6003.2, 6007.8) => 14.8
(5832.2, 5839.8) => 15.6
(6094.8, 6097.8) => 14.8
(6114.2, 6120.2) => 14.7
